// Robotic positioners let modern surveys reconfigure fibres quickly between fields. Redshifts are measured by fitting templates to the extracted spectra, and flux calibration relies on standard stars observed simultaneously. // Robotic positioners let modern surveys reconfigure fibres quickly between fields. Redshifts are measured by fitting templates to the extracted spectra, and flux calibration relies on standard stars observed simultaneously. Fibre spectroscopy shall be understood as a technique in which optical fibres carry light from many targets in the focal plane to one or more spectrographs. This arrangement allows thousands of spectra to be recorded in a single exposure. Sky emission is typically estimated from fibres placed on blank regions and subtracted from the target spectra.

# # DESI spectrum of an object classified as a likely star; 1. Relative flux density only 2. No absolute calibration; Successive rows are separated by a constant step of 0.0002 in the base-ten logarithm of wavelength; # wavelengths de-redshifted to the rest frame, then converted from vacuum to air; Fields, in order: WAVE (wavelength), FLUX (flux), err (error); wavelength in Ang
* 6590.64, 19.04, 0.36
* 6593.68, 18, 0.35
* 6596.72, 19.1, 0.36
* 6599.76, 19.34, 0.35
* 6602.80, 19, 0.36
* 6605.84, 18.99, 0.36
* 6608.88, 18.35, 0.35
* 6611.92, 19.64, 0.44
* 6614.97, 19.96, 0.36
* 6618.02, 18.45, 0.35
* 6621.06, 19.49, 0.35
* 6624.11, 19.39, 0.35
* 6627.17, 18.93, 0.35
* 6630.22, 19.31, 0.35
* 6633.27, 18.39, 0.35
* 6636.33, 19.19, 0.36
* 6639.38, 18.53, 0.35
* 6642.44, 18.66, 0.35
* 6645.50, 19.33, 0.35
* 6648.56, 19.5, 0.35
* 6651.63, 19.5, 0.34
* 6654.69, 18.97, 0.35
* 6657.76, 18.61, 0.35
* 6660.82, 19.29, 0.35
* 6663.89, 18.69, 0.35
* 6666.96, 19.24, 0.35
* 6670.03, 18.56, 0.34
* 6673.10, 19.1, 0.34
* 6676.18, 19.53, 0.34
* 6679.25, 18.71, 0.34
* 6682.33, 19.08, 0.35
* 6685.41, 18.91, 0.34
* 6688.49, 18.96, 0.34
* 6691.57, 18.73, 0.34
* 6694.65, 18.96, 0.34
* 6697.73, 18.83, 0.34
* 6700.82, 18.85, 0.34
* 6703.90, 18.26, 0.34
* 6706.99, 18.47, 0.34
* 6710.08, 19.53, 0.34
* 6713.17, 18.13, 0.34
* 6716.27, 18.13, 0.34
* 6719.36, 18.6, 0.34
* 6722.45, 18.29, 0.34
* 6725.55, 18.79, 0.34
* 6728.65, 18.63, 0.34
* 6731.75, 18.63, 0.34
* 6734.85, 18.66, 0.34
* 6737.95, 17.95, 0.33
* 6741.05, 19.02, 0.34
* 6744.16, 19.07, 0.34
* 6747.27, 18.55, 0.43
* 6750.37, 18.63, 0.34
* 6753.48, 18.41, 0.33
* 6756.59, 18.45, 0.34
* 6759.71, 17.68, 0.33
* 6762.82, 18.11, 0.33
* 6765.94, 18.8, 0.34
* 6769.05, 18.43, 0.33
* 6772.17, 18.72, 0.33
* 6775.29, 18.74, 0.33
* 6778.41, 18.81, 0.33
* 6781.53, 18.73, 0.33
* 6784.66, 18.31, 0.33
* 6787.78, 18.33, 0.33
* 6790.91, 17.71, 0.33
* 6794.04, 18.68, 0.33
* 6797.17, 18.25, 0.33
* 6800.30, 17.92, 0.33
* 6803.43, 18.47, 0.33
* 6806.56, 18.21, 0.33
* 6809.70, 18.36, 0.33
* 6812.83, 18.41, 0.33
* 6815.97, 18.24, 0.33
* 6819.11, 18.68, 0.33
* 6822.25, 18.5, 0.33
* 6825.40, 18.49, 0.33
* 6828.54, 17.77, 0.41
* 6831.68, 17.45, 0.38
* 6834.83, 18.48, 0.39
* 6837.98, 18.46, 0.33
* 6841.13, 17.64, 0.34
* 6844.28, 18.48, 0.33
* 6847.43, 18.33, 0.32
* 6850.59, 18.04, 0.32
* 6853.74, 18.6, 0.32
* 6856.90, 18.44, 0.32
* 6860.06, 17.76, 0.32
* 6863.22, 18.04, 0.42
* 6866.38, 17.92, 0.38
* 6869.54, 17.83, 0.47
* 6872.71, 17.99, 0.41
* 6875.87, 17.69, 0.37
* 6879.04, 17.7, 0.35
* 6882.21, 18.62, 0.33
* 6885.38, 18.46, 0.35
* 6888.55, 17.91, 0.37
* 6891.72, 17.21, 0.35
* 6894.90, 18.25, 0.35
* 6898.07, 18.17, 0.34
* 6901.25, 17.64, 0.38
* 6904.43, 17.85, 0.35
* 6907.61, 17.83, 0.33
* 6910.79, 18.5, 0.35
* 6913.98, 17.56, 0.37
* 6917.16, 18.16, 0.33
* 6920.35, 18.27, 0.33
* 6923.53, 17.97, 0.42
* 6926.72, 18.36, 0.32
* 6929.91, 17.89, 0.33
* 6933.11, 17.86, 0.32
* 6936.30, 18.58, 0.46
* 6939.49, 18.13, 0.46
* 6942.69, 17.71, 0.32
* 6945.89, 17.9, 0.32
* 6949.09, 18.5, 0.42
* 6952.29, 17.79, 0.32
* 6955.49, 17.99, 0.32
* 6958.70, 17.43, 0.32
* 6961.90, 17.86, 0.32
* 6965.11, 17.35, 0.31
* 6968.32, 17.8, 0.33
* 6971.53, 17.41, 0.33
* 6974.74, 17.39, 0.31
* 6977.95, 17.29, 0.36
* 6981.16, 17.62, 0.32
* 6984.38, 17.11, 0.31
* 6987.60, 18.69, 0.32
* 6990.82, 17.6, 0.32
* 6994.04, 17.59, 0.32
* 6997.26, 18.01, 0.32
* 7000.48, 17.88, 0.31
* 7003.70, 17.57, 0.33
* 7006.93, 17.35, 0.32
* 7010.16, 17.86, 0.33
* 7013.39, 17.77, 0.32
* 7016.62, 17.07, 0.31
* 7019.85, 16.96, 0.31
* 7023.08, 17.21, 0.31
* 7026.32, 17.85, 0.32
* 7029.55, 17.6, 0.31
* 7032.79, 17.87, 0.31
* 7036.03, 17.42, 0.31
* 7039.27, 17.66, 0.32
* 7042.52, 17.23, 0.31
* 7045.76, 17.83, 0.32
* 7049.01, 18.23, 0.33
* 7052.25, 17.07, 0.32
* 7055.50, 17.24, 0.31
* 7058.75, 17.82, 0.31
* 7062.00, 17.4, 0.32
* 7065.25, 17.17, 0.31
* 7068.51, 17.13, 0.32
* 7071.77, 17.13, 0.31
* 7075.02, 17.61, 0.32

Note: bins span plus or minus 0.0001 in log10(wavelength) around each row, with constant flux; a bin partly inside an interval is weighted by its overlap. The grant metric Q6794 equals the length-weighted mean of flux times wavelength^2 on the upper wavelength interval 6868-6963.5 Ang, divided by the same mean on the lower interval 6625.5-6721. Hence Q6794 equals 1.0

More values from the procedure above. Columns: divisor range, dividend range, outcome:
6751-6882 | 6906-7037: 1.02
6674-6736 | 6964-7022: 1.02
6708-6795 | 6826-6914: 1.01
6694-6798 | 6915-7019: 1.02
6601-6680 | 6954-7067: 1.03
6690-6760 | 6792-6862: 1.01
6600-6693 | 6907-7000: 1.03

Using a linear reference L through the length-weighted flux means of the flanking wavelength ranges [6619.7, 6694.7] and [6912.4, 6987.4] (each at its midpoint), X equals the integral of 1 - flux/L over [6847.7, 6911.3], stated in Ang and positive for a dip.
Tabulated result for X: 0.4 Ang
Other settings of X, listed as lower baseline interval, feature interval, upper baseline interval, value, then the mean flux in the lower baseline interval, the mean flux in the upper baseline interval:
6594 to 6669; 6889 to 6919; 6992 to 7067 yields 0.19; 19.1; 17.6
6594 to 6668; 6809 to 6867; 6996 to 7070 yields 0.17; 19.1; 17.5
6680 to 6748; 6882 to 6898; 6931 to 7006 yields 0.01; 18.7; 17.8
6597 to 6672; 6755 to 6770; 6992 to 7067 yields 0.23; 19.1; 17.6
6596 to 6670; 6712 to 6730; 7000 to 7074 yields 0.28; 19.1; 17.5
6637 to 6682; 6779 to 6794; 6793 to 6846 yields 0.06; 19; 18.3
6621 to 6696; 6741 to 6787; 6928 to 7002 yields 0.12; 19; 17.8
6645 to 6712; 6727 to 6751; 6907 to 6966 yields 0.13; 19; 18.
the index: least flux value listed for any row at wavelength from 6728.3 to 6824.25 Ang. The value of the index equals 17.68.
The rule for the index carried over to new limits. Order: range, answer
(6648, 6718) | 18.13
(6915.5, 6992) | 17.11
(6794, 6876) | 17.45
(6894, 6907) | 17.64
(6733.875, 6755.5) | 17.95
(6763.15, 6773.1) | 18.43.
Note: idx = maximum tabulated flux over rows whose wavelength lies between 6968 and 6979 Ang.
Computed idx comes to 17.8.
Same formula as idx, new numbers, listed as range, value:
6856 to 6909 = 18.62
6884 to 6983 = 18.58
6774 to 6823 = 18.81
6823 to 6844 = 18.49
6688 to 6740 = 19.53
